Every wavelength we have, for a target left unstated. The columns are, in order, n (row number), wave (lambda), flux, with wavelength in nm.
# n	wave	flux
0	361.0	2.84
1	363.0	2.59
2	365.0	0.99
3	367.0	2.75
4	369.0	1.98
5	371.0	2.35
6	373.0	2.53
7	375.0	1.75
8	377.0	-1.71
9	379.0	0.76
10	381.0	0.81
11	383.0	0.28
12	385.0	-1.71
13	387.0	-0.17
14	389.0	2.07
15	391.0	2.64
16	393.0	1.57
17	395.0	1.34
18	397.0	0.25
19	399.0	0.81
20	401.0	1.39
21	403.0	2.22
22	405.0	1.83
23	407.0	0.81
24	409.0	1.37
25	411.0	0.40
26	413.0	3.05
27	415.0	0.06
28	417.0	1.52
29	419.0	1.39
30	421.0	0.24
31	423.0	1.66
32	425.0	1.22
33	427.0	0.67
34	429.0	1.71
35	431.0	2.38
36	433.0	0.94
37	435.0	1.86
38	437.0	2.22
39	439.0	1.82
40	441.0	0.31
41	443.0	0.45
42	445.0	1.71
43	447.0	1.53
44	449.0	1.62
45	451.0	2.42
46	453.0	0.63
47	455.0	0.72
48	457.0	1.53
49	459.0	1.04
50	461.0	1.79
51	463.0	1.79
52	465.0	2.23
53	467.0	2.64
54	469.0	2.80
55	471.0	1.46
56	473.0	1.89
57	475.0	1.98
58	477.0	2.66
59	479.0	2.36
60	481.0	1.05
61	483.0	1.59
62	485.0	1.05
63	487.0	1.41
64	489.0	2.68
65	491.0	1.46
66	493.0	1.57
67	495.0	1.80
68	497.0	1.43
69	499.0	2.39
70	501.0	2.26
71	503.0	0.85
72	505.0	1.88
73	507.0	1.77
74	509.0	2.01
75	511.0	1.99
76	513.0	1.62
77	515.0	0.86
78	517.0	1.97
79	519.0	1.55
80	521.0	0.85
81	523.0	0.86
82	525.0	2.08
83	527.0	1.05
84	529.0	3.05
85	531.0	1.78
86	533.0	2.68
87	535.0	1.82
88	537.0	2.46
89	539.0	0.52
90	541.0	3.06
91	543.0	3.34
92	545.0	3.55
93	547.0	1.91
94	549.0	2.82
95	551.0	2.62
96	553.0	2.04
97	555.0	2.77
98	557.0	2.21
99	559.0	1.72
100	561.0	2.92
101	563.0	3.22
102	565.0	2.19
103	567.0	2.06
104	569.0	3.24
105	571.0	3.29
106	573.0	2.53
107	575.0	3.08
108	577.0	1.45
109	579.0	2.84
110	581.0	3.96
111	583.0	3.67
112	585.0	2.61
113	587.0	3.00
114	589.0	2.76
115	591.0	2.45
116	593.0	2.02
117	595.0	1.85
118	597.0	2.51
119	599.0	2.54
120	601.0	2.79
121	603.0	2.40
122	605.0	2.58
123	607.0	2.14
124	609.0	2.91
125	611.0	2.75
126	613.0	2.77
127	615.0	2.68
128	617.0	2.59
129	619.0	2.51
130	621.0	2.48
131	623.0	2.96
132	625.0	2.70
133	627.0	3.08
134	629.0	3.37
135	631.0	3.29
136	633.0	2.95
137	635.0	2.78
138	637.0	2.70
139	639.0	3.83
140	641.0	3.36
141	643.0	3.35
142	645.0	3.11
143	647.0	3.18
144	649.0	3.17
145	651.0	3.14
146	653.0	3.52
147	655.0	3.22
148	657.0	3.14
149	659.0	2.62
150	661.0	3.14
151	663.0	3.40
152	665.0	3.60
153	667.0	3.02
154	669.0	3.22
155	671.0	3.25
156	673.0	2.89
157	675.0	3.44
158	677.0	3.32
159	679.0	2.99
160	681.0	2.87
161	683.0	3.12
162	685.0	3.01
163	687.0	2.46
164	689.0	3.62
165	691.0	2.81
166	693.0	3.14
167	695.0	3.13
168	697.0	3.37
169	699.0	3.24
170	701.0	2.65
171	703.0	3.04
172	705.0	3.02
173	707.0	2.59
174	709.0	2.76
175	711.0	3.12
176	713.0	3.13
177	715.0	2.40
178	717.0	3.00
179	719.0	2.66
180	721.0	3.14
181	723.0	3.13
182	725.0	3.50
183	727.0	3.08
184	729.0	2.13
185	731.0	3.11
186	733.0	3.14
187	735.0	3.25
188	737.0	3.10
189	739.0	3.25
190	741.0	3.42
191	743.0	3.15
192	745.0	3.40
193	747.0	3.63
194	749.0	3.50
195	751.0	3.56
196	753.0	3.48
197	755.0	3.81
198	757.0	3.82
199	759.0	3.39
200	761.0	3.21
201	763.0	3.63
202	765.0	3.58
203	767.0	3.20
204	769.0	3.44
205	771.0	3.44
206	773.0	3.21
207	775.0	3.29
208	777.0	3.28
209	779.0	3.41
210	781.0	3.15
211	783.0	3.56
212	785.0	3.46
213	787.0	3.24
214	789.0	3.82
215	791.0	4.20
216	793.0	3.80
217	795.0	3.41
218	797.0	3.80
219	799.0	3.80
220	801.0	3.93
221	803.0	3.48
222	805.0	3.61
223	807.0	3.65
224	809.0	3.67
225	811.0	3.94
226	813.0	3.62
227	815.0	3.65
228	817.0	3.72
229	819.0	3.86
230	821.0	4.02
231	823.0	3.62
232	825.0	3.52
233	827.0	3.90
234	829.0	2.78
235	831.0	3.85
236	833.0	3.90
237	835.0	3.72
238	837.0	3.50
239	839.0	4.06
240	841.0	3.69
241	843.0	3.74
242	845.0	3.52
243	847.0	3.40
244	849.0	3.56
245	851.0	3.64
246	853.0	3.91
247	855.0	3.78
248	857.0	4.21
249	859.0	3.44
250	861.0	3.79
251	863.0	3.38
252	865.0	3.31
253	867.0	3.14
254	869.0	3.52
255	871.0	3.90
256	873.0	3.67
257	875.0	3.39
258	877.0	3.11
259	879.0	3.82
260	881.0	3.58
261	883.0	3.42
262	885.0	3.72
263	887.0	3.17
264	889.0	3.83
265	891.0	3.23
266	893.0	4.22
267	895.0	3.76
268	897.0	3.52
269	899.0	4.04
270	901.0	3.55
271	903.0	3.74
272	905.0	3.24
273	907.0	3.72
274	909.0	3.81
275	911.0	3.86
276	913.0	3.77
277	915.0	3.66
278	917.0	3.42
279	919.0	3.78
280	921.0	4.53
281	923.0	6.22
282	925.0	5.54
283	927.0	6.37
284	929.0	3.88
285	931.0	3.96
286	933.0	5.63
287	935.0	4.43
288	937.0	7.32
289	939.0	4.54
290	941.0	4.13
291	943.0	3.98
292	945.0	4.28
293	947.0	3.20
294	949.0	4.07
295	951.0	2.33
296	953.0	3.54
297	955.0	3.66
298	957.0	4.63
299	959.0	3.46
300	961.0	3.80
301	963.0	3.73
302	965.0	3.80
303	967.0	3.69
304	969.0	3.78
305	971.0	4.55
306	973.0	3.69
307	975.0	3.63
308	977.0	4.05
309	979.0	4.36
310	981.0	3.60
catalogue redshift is 0.41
